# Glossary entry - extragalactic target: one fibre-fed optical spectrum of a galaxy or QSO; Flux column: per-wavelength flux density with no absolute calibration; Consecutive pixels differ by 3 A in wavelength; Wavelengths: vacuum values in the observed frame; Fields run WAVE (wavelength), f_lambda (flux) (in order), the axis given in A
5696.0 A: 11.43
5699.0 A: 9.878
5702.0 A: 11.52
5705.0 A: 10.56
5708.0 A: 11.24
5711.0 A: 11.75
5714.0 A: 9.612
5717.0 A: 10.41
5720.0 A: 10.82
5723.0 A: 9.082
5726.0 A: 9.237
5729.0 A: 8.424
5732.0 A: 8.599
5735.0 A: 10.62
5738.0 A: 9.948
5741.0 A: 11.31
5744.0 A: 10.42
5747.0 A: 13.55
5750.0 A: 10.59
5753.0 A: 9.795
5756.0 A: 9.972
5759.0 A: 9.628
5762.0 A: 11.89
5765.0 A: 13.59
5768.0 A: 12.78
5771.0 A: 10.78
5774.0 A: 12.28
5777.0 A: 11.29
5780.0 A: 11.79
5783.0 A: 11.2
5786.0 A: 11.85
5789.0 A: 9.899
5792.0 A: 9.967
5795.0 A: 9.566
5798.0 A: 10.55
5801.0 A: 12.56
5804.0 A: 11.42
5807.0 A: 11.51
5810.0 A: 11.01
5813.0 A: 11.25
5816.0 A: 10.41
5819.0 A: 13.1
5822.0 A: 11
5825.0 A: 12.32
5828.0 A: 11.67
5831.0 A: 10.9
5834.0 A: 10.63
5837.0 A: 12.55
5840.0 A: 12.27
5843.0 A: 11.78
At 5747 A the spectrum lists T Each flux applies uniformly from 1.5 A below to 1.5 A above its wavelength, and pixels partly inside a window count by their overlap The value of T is 13.55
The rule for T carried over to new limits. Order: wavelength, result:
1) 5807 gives 11.51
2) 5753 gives 9.795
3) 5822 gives 11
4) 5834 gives 10.63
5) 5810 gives 11.01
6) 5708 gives 11.24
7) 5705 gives 10.56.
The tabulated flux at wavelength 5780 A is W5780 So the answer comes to 11.79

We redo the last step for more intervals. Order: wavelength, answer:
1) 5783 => 11.2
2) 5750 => 10.59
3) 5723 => 9.082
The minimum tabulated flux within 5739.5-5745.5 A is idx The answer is 10.42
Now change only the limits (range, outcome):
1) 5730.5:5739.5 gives 8.599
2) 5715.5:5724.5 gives 9.082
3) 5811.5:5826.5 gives 10.41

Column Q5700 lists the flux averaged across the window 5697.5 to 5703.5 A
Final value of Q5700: 10.7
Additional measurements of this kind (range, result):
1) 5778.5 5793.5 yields 10.9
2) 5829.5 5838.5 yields 11.4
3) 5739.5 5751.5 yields 11.5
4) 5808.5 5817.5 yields 10.9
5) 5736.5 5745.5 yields 10.6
